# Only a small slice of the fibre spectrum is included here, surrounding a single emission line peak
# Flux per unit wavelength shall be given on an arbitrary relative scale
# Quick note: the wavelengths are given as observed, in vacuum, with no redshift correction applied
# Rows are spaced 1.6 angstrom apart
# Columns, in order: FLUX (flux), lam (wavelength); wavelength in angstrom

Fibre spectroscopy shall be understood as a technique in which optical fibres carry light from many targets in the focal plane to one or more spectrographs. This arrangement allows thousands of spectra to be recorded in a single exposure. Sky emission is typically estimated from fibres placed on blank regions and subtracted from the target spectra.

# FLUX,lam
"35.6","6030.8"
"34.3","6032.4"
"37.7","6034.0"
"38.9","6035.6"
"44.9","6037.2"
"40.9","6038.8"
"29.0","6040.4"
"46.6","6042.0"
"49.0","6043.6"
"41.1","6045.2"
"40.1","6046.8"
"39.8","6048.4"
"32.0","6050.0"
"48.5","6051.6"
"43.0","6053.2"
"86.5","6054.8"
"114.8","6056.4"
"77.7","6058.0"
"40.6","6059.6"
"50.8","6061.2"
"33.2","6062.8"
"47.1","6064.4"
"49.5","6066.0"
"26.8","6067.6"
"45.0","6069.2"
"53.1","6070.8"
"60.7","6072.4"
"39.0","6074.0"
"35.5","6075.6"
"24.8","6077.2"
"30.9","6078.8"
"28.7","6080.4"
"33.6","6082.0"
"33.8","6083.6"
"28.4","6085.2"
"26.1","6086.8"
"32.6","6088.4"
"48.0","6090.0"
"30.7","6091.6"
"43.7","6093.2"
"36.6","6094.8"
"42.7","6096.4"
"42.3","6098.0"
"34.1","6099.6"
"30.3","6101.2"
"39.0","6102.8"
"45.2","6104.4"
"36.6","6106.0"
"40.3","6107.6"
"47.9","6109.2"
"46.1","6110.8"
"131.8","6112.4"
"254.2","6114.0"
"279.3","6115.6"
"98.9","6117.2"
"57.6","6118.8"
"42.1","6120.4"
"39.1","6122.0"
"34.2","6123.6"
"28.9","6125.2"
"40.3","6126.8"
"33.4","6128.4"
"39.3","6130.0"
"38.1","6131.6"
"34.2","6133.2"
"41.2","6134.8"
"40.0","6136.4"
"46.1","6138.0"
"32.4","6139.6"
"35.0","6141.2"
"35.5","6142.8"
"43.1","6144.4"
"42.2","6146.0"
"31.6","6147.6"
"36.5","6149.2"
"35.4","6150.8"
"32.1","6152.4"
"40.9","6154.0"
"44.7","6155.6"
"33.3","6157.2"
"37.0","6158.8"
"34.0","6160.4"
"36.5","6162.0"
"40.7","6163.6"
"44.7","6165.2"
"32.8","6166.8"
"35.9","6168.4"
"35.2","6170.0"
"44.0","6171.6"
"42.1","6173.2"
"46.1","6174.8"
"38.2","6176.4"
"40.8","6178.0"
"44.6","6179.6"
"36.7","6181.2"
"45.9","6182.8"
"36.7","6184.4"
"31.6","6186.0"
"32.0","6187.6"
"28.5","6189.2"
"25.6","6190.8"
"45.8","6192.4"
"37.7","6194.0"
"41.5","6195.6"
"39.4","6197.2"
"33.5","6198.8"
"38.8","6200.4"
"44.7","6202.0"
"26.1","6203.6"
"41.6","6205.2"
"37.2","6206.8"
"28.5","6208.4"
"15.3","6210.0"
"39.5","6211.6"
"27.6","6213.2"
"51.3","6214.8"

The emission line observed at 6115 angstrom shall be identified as [O III]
